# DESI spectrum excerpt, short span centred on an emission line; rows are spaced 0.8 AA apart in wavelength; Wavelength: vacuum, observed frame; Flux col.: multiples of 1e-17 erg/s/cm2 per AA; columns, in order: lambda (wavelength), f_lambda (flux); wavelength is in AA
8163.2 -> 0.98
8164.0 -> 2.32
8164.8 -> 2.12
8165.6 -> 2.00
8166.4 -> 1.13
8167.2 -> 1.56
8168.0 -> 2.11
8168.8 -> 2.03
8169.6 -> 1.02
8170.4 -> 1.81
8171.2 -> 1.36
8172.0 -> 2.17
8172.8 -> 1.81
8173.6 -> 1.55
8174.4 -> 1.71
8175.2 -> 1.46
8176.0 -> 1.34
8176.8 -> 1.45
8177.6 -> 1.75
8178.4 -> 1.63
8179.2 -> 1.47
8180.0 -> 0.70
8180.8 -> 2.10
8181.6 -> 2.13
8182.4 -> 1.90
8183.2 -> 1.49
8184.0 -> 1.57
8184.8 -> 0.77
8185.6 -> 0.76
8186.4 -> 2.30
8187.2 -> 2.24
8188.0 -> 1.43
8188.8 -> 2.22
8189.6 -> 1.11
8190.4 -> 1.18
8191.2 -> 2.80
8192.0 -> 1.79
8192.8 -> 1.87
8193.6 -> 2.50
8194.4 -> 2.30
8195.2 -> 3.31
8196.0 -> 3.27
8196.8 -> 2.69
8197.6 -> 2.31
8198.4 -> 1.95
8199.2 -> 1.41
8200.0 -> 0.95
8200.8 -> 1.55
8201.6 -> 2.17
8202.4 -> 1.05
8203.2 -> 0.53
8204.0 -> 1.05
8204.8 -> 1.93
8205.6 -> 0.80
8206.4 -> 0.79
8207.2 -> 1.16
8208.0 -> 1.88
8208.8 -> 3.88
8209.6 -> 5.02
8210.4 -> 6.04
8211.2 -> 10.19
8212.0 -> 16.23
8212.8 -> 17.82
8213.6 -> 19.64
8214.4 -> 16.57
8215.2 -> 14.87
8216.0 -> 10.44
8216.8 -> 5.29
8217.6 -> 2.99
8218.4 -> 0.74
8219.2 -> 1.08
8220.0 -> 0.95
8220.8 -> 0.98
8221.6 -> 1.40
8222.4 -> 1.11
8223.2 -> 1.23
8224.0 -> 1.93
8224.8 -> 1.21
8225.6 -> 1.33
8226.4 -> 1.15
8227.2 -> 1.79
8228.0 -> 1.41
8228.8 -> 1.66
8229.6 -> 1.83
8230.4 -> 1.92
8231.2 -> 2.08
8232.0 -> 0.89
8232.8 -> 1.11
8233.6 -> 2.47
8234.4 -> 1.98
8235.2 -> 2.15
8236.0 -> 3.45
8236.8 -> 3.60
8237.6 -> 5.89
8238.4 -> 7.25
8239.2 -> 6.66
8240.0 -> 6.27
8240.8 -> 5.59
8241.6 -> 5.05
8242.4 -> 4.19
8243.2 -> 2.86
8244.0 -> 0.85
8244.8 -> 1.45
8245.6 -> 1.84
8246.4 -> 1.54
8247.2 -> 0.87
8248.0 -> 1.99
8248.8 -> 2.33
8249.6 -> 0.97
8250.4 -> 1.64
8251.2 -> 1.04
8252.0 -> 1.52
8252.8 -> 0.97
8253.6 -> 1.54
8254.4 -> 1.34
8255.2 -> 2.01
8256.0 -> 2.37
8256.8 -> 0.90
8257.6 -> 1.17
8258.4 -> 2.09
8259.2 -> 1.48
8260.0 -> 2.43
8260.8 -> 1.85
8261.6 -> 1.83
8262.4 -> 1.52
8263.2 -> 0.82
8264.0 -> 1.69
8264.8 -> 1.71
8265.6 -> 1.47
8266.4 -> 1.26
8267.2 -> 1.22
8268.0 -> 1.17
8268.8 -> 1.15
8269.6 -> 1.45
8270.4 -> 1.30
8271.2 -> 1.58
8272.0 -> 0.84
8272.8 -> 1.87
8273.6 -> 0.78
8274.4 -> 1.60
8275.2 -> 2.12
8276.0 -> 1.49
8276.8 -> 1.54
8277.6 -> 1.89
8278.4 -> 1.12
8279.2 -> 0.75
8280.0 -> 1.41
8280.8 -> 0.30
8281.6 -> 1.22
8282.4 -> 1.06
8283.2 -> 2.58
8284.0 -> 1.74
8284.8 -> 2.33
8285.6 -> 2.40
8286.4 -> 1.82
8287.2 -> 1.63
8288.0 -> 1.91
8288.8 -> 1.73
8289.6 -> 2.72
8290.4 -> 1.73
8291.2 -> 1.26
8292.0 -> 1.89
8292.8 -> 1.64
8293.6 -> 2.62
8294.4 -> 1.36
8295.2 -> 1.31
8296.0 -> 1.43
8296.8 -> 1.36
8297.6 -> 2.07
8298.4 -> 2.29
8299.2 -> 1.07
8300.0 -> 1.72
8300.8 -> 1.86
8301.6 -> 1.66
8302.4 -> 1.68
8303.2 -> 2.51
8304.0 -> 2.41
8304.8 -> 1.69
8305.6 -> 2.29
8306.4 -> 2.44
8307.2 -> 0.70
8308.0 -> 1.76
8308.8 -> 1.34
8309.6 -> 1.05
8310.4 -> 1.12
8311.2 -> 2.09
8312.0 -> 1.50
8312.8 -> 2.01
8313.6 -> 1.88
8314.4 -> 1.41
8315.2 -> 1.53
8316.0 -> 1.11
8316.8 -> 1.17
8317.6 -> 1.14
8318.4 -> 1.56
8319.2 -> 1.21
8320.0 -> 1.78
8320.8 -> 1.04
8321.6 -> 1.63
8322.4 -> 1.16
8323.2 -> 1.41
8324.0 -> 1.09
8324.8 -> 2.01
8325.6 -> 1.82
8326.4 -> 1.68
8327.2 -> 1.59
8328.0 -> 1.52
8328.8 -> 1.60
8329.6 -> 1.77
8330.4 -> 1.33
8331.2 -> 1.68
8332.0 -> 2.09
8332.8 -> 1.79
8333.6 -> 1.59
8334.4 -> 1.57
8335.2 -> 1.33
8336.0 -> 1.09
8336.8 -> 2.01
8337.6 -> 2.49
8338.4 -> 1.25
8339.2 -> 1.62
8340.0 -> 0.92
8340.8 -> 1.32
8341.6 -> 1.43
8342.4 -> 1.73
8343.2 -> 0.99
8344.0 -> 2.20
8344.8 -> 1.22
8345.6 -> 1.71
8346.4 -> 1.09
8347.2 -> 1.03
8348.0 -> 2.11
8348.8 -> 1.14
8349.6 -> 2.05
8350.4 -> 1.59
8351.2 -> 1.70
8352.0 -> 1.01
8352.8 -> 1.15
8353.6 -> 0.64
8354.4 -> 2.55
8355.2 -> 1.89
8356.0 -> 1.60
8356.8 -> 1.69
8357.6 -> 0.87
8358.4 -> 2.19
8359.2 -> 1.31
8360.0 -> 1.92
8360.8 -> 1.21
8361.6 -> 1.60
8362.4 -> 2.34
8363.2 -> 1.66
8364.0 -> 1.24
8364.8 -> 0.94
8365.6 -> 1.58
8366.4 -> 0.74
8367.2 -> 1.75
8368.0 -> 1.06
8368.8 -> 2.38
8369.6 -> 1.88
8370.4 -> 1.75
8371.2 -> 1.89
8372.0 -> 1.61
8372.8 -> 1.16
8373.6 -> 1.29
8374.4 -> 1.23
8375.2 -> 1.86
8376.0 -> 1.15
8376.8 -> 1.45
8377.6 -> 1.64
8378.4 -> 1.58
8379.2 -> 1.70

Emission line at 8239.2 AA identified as [N II] 6583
